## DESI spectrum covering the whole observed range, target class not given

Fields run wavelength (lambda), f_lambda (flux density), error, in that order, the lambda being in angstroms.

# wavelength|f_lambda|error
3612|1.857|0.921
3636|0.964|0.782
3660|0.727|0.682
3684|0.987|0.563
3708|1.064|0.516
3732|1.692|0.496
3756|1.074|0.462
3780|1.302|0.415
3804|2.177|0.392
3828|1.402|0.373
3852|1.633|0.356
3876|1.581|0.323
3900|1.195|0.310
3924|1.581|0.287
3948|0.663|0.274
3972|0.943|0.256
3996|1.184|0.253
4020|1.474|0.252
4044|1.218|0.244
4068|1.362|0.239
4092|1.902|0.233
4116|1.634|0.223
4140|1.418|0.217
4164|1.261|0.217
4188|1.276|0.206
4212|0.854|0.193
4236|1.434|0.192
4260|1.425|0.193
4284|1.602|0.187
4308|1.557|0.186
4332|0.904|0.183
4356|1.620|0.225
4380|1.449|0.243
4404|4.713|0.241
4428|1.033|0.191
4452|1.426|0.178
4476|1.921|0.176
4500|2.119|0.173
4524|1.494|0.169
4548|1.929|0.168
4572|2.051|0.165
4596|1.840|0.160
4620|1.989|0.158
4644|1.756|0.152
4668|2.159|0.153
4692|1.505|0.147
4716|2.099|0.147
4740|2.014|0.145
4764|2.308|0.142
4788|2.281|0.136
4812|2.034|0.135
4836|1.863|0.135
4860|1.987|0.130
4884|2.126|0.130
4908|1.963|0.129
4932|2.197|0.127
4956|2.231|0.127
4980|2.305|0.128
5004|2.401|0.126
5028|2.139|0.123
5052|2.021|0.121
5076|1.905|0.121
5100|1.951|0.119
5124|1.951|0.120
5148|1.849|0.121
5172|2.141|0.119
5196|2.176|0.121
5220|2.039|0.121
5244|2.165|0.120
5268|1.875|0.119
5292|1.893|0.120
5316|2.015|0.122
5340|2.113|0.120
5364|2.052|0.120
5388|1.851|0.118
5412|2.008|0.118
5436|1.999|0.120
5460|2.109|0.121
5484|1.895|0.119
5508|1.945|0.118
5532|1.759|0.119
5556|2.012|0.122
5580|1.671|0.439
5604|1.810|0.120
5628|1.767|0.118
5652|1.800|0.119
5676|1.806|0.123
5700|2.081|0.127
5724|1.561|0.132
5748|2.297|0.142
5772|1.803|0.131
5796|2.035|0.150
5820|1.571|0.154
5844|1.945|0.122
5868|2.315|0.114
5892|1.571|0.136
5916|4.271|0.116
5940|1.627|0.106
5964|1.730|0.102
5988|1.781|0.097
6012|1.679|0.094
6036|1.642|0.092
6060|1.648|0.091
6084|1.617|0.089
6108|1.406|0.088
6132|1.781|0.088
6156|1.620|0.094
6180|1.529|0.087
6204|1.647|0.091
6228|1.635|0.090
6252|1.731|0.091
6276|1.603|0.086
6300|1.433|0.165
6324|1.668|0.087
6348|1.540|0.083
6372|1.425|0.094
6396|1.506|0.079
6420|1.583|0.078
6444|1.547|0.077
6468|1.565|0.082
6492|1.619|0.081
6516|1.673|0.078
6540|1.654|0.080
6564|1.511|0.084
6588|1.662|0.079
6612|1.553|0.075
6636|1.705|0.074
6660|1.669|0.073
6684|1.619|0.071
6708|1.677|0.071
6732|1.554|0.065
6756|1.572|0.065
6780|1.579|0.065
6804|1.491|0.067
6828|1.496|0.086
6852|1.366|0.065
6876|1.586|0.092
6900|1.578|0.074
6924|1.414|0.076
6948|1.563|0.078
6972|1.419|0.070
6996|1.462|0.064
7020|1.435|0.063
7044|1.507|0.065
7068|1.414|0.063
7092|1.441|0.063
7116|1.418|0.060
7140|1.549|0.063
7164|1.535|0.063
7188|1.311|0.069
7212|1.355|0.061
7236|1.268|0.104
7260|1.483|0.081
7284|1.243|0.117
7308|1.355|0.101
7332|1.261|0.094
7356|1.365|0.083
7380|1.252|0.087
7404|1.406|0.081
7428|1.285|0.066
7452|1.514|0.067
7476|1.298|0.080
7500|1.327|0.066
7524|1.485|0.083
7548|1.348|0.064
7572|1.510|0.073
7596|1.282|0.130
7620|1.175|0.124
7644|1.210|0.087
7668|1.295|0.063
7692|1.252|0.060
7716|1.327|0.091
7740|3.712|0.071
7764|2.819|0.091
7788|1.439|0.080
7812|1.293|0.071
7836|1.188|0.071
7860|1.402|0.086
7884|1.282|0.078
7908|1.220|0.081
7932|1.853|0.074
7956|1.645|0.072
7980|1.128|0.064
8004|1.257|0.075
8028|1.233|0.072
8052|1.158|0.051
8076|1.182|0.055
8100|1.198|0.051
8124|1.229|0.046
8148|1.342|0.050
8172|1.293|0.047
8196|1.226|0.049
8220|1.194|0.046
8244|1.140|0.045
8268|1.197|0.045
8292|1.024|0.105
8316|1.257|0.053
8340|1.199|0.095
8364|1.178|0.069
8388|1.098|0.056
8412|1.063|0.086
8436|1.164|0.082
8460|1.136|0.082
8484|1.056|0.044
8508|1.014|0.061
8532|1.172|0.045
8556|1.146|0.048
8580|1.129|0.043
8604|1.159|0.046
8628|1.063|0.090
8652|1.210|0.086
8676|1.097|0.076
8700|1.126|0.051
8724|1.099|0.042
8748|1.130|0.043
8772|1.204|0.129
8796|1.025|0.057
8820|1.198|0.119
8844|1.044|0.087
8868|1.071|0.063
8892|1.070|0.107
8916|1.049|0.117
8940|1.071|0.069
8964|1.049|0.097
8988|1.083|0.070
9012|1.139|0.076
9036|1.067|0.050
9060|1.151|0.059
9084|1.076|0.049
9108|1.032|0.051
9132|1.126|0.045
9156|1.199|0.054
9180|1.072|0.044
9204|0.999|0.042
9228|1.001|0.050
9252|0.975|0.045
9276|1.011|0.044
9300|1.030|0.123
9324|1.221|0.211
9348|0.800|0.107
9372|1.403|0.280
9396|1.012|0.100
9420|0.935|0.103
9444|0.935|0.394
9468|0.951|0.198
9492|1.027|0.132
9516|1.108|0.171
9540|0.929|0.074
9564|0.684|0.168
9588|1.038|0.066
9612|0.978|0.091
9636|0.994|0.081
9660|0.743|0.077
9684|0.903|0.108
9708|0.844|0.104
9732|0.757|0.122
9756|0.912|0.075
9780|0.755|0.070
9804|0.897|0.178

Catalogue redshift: 0.18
